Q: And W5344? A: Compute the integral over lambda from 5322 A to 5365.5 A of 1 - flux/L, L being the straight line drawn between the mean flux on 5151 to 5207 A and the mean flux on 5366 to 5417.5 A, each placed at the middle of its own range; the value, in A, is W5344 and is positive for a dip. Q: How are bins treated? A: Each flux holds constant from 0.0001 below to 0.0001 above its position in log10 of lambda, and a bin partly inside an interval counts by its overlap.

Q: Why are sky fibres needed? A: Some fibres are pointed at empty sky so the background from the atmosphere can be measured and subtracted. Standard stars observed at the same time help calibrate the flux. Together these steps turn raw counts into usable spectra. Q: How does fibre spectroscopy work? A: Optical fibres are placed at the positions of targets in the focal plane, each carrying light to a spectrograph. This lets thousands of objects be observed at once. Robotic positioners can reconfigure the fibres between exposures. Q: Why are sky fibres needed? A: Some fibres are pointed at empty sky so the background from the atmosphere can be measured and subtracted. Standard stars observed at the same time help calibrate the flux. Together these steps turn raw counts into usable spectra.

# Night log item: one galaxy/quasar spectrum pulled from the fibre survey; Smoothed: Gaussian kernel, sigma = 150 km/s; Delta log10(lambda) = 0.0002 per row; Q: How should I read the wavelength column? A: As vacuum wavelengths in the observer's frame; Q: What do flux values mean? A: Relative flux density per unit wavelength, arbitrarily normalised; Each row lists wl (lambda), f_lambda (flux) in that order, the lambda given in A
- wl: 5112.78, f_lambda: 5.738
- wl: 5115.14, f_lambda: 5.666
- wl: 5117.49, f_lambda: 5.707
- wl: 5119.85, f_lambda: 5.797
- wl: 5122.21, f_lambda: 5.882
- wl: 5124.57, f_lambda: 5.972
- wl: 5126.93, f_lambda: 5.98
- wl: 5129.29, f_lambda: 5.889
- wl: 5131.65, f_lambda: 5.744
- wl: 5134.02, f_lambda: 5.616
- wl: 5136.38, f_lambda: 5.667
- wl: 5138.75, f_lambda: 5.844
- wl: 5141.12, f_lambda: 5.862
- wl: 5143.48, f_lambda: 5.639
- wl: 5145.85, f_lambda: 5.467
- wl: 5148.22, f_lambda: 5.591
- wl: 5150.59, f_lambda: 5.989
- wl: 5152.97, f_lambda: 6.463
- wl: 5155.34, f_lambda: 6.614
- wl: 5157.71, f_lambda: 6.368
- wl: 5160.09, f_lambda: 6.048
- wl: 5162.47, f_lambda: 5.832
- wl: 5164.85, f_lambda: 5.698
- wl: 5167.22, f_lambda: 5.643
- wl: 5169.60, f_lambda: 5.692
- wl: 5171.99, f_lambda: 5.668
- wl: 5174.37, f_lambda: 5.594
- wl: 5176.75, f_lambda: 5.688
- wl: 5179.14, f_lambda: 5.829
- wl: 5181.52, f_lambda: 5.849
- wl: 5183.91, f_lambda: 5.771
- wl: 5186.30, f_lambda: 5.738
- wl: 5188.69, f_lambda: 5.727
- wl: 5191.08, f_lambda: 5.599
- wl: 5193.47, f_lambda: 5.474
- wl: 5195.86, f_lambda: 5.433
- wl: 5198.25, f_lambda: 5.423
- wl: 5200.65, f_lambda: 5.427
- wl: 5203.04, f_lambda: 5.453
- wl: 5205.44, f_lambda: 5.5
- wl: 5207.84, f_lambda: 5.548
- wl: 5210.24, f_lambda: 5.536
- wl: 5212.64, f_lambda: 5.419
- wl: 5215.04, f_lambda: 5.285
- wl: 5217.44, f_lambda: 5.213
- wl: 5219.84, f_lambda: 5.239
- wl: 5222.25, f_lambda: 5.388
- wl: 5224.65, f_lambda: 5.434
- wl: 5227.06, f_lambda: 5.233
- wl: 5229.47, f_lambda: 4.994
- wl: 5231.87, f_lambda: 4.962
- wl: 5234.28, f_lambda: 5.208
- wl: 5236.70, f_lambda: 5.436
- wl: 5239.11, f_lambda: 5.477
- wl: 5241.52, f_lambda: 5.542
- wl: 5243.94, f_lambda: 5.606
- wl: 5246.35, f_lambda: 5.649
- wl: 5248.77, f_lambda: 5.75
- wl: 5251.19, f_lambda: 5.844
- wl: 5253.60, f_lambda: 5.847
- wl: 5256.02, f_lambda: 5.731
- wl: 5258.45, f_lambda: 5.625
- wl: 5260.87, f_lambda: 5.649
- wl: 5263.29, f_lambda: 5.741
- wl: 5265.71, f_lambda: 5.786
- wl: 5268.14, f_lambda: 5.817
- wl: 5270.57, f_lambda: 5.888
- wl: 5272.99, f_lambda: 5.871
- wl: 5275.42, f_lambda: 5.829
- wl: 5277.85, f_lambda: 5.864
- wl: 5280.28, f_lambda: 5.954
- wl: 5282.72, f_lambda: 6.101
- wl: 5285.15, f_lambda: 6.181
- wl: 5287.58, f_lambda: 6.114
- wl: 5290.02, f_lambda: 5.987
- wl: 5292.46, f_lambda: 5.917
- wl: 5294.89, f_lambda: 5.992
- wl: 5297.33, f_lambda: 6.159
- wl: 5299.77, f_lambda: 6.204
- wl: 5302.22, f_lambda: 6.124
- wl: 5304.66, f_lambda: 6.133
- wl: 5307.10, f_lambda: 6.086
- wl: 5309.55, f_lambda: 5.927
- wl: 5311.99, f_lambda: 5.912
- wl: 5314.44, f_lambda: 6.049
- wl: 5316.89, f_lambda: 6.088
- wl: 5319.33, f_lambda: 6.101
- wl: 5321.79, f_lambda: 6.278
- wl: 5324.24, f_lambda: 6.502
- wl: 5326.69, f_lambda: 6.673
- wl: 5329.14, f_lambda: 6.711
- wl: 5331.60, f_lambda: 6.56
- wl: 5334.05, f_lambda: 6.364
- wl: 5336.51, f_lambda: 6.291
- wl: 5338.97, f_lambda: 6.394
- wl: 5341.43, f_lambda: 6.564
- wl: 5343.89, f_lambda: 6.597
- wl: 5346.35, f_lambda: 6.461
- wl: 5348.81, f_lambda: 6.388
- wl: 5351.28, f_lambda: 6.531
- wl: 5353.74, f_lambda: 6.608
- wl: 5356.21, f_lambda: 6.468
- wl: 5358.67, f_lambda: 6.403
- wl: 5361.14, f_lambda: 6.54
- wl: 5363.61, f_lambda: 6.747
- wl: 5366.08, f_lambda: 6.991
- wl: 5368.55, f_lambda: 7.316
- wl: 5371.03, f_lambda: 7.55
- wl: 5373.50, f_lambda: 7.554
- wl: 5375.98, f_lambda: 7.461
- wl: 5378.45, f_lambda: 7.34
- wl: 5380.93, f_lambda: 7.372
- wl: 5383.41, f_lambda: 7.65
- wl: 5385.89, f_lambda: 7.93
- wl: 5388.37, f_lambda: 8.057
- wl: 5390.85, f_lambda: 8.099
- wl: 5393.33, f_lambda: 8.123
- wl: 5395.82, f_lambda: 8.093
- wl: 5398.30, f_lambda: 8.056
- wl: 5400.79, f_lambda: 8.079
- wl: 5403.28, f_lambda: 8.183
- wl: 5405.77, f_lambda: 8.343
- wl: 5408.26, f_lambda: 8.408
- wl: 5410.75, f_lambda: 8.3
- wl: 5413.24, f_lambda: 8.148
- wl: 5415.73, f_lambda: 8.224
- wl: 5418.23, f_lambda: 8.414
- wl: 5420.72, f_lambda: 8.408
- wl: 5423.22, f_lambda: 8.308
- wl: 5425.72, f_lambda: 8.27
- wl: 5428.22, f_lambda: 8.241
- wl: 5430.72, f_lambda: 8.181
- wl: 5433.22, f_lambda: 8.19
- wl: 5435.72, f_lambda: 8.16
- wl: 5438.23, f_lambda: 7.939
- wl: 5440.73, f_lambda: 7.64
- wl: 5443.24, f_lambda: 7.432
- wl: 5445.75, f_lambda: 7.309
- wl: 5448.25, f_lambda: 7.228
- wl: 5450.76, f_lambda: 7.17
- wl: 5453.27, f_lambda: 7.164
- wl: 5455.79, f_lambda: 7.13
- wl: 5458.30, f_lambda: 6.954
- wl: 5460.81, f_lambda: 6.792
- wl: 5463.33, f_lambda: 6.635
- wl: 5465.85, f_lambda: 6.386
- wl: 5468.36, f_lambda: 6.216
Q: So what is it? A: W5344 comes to 5.24 A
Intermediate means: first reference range 5.76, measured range 6.52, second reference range 7.9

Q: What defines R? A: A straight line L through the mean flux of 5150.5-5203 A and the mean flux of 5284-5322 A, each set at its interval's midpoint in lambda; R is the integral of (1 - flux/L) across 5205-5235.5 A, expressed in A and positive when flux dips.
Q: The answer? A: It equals 3.03 A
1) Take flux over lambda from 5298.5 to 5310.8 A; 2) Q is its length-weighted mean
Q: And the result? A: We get 6.09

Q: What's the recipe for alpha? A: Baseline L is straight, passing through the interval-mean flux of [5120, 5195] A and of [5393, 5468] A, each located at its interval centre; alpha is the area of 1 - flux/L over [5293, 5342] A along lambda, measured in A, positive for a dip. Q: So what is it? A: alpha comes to 5.0 A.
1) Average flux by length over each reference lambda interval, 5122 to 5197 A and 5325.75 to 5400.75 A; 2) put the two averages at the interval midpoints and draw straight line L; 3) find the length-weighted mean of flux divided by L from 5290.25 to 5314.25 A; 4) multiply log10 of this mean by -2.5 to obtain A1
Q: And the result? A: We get 0.11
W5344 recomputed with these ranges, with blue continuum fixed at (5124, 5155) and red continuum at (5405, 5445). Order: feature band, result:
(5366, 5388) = 0.7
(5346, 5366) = 2.8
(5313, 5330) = 2.3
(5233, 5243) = 1.8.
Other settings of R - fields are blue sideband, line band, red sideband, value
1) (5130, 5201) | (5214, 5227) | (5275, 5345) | 1.4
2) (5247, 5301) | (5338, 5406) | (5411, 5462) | -2.2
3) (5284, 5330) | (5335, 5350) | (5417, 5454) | 0.4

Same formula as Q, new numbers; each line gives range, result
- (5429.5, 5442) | 8.02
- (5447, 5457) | 7.17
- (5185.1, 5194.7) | 5.63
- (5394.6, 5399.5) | 8.08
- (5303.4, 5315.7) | 6.02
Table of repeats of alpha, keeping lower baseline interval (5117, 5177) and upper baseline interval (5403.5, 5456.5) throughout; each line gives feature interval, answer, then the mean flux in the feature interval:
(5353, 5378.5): 1.6 A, 6.99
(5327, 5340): 1.3 A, 6.48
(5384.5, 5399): -0.7 A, 8.06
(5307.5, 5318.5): 1.7 A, 6.01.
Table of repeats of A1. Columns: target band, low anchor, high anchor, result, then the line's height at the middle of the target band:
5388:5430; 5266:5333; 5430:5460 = -0.15 mag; 7.17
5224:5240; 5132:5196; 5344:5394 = 0.19 mag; 6.25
